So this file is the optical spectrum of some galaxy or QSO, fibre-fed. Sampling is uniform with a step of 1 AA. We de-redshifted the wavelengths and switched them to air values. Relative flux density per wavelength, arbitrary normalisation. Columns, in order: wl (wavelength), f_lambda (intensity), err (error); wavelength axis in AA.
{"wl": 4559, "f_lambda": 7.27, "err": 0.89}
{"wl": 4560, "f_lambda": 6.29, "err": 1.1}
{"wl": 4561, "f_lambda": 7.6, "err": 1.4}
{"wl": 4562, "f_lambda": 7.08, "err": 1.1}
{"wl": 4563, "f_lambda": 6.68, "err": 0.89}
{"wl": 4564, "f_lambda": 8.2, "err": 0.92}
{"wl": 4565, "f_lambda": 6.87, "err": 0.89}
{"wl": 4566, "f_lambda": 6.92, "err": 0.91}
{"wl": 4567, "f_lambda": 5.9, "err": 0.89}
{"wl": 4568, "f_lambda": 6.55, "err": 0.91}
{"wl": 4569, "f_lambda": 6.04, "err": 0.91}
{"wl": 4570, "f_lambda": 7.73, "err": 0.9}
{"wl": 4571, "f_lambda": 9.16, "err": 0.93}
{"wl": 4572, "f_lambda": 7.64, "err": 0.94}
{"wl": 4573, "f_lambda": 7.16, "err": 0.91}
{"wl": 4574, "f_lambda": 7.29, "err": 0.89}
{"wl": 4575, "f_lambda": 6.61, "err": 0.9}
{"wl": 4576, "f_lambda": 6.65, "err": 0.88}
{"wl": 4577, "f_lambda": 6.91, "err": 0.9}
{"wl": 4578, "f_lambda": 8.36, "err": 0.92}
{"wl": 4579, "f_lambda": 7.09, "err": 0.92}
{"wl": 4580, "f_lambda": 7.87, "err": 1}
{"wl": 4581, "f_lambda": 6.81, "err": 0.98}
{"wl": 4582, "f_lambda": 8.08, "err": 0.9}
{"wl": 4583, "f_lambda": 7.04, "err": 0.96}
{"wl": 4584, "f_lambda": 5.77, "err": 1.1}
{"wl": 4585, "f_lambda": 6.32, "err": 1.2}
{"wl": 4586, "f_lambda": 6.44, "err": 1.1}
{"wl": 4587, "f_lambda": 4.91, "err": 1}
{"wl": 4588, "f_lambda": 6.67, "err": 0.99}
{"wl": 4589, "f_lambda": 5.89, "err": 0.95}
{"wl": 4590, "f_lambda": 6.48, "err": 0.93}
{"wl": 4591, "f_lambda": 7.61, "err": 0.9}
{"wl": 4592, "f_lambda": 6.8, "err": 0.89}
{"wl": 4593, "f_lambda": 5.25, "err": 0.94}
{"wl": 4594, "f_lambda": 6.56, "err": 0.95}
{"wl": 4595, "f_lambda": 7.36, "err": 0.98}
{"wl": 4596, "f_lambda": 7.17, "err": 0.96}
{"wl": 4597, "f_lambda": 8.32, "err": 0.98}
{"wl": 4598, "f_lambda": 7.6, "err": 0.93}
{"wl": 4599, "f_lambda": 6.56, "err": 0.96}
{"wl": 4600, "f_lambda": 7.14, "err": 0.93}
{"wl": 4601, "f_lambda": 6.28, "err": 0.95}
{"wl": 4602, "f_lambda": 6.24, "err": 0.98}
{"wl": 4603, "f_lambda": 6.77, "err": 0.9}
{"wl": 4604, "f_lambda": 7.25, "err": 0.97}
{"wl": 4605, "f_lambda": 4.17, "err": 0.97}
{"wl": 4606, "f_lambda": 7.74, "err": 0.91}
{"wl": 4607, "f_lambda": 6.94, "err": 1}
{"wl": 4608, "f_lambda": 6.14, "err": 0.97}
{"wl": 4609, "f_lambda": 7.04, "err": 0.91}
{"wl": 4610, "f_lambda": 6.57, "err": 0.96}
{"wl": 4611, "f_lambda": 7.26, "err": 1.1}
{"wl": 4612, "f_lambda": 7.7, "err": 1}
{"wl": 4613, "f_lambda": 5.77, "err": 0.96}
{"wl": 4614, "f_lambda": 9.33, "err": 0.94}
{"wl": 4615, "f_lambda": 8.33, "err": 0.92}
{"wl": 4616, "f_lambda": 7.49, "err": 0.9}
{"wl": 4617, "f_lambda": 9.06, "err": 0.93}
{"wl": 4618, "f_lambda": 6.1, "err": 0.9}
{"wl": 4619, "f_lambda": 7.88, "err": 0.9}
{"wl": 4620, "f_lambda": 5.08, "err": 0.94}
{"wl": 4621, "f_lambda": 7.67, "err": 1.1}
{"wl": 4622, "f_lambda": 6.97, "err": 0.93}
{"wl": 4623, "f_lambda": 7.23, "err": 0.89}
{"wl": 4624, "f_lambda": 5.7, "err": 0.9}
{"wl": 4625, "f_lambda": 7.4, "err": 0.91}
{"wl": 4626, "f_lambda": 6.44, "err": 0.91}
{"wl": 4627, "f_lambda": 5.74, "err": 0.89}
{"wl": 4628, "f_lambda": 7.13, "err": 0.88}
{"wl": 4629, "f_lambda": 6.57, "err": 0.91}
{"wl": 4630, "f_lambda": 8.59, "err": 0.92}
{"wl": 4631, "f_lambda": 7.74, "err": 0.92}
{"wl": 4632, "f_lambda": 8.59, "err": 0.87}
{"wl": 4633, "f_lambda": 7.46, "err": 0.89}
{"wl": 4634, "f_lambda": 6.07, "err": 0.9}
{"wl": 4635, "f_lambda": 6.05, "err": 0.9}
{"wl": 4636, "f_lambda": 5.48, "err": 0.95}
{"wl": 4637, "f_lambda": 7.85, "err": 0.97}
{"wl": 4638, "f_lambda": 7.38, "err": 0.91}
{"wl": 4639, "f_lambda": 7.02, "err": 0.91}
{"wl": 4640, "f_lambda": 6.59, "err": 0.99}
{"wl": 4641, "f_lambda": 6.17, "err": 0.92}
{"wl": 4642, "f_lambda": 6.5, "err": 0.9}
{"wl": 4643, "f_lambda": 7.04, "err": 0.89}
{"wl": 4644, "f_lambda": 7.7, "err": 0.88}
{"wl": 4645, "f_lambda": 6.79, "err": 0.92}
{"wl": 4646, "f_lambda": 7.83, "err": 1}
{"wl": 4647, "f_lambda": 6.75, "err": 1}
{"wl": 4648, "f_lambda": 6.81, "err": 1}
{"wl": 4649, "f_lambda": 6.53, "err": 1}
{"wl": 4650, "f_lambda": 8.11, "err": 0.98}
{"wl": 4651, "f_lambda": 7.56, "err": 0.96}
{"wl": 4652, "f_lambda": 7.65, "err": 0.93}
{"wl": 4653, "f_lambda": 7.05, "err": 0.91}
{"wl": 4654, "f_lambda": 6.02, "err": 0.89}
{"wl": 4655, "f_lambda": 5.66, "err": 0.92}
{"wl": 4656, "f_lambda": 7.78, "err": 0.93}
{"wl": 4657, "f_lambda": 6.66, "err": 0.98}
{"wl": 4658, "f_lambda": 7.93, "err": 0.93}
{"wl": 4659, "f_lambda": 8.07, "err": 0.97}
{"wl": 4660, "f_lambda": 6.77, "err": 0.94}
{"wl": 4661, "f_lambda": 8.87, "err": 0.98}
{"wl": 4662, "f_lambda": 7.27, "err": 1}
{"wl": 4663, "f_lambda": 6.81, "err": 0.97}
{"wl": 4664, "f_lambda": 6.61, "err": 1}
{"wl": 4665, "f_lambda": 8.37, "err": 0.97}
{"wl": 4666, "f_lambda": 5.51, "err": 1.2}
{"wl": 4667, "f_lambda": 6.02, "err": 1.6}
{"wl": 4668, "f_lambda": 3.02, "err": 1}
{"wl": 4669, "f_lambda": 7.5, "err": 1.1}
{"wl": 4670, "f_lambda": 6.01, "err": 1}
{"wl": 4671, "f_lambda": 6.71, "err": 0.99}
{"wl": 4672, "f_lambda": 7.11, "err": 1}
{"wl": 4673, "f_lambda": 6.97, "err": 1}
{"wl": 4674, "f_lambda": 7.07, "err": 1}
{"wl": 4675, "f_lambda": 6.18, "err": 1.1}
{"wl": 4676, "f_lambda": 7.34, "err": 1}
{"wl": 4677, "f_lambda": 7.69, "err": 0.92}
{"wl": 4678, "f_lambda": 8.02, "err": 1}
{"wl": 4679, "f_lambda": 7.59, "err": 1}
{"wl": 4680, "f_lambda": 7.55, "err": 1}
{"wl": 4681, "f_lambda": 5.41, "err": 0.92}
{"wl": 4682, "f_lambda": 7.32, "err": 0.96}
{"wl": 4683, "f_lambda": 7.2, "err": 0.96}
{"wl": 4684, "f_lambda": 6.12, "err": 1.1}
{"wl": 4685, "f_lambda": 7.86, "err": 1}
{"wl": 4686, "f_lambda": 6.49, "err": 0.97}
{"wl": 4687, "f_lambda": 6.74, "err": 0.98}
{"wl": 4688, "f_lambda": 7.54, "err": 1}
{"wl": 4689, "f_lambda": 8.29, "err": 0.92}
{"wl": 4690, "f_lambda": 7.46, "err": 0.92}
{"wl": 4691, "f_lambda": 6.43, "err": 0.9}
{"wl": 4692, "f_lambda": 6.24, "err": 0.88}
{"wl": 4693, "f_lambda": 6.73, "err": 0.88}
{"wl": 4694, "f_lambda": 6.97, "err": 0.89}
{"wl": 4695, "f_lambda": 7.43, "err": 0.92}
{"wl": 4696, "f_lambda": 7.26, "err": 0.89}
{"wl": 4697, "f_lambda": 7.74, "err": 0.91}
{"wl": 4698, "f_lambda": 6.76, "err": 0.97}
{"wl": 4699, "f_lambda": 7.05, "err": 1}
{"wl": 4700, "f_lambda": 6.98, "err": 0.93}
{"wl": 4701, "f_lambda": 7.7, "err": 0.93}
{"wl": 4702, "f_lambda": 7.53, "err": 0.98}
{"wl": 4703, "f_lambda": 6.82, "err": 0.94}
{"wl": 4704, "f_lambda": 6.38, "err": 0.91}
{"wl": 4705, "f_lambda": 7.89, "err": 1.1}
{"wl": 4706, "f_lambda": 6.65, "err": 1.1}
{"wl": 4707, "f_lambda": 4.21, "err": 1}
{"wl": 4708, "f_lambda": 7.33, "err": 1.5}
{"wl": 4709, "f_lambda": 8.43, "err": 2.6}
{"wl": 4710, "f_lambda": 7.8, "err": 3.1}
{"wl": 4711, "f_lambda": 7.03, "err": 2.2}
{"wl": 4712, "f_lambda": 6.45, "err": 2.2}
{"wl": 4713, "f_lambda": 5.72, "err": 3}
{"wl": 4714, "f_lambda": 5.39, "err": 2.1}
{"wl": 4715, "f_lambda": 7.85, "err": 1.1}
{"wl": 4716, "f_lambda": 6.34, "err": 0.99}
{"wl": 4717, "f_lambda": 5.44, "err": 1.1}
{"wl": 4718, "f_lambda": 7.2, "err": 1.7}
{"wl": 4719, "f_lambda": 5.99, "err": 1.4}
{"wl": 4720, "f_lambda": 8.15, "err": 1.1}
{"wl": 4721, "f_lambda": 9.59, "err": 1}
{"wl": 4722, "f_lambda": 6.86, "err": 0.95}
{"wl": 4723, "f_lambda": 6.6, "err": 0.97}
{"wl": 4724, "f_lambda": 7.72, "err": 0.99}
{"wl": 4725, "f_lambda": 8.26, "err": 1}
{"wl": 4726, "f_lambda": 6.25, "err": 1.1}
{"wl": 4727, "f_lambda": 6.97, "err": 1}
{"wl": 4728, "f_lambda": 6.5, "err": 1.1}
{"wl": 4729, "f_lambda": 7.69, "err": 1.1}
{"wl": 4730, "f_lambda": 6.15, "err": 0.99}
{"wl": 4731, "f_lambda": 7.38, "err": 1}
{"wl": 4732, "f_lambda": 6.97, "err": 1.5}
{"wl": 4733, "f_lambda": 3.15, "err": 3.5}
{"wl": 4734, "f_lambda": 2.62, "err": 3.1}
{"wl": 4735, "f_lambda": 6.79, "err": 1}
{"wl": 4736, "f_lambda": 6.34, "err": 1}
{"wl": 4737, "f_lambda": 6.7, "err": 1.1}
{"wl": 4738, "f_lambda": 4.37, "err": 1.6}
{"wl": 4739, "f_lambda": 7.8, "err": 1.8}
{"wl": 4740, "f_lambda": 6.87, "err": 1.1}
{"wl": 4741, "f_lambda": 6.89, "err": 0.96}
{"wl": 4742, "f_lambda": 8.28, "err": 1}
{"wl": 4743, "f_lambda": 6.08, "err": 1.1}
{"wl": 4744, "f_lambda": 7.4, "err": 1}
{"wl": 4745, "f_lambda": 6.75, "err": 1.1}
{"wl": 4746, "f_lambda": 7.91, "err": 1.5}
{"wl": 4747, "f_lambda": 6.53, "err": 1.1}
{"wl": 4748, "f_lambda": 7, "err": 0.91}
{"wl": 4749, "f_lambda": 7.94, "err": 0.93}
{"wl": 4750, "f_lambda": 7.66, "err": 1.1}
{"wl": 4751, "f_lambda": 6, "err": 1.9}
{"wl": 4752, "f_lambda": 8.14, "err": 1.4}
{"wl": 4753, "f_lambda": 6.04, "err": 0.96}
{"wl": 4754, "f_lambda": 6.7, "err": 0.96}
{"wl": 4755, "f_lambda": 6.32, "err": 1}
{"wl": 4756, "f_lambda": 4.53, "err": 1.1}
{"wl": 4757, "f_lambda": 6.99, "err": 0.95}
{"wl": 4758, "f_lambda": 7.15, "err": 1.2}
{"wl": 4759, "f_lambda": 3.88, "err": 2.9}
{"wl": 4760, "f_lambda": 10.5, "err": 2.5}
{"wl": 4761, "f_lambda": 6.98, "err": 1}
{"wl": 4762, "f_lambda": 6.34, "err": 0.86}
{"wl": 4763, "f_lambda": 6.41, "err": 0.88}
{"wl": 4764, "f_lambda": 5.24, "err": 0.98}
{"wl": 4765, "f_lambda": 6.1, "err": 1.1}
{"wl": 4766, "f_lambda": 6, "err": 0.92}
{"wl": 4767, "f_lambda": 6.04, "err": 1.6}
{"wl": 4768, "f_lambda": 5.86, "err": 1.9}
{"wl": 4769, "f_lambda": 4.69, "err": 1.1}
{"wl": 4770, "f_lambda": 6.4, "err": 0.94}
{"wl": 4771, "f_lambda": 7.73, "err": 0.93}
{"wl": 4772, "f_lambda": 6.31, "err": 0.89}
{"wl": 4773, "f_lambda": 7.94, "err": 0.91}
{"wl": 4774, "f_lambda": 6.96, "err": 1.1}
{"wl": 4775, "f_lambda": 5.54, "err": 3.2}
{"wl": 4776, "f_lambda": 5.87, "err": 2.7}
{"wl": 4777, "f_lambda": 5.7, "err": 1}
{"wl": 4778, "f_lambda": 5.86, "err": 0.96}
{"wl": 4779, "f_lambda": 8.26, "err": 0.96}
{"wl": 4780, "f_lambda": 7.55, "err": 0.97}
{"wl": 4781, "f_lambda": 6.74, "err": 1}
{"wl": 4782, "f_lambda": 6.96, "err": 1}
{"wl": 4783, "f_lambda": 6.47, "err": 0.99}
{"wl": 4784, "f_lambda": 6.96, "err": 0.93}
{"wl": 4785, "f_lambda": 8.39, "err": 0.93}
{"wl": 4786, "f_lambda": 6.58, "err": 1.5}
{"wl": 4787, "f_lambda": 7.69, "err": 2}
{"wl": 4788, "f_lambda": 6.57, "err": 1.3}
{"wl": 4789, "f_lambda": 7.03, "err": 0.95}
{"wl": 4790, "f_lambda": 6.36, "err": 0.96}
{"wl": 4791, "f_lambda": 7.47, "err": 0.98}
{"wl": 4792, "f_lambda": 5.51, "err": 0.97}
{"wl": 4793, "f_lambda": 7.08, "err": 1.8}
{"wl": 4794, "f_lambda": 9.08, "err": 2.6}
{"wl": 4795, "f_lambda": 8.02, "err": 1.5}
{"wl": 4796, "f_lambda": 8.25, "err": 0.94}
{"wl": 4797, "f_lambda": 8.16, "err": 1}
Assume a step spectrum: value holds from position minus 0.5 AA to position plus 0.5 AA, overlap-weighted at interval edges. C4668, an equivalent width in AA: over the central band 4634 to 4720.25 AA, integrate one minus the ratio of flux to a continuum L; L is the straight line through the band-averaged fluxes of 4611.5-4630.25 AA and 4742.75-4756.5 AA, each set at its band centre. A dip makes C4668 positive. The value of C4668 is 0.9 AA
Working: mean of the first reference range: 7.15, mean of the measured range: 6.93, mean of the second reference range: 6.8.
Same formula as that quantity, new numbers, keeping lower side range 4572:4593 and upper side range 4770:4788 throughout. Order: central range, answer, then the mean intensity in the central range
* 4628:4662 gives -1.50 AA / 7.14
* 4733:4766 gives 1.62 AA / 6.54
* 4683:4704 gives -0.71 AA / 7.09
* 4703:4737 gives 0.97 AA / 6.67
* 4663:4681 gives 0.28 AA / 6.74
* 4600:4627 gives -0.38 AA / 6.93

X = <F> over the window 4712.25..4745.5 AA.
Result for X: 6.64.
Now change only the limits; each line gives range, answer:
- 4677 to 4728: 7.04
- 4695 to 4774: 6.73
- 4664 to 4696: 6.87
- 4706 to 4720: 6.61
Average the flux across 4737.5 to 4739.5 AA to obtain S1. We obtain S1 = 6.08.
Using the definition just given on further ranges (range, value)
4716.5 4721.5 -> 7.27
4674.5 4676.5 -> 6.76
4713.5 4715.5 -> 6.62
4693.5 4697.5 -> 7.35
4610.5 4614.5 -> 7.52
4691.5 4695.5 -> 6.84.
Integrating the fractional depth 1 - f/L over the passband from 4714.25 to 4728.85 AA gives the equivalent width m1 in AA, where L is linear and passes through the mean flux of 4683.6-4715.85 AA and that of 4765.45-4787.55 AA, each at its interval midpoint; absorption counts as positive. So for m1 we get -0.5 AA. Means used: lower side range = 6.97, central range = 7.11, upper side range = 6.66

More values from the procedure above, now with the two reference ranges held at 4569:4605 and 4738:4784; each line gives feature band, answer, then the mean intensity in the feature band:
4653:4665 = -0.6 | 7.18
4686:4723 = -1.3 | 7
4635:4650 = -0.1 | 6.9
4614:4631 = -0.8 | 7.17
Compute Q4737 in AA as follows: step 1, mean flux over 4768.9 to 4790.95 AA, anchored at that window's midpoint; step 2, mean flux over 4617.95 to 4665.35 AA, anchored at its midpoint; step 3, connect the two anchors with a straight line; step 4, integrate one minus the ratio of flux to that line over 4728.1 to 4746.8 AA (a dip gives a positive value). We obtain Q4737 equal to 1.2 AA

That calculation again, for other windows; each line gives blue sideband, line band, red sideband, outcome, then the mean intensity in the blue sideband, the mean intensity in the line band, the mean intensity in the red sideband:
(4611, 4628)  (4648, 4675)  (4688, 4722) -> 0.67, 7.12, 6.89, 7.01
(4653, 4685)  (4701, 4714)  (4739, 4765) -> 0.06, 6.89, 6.83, 6.83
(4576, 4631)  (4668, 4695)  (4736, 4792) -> -0.55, 6.92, 6.95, 6.7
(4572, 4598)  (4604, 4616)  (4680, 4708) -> -0.22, 6.89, 7.03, 6.95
